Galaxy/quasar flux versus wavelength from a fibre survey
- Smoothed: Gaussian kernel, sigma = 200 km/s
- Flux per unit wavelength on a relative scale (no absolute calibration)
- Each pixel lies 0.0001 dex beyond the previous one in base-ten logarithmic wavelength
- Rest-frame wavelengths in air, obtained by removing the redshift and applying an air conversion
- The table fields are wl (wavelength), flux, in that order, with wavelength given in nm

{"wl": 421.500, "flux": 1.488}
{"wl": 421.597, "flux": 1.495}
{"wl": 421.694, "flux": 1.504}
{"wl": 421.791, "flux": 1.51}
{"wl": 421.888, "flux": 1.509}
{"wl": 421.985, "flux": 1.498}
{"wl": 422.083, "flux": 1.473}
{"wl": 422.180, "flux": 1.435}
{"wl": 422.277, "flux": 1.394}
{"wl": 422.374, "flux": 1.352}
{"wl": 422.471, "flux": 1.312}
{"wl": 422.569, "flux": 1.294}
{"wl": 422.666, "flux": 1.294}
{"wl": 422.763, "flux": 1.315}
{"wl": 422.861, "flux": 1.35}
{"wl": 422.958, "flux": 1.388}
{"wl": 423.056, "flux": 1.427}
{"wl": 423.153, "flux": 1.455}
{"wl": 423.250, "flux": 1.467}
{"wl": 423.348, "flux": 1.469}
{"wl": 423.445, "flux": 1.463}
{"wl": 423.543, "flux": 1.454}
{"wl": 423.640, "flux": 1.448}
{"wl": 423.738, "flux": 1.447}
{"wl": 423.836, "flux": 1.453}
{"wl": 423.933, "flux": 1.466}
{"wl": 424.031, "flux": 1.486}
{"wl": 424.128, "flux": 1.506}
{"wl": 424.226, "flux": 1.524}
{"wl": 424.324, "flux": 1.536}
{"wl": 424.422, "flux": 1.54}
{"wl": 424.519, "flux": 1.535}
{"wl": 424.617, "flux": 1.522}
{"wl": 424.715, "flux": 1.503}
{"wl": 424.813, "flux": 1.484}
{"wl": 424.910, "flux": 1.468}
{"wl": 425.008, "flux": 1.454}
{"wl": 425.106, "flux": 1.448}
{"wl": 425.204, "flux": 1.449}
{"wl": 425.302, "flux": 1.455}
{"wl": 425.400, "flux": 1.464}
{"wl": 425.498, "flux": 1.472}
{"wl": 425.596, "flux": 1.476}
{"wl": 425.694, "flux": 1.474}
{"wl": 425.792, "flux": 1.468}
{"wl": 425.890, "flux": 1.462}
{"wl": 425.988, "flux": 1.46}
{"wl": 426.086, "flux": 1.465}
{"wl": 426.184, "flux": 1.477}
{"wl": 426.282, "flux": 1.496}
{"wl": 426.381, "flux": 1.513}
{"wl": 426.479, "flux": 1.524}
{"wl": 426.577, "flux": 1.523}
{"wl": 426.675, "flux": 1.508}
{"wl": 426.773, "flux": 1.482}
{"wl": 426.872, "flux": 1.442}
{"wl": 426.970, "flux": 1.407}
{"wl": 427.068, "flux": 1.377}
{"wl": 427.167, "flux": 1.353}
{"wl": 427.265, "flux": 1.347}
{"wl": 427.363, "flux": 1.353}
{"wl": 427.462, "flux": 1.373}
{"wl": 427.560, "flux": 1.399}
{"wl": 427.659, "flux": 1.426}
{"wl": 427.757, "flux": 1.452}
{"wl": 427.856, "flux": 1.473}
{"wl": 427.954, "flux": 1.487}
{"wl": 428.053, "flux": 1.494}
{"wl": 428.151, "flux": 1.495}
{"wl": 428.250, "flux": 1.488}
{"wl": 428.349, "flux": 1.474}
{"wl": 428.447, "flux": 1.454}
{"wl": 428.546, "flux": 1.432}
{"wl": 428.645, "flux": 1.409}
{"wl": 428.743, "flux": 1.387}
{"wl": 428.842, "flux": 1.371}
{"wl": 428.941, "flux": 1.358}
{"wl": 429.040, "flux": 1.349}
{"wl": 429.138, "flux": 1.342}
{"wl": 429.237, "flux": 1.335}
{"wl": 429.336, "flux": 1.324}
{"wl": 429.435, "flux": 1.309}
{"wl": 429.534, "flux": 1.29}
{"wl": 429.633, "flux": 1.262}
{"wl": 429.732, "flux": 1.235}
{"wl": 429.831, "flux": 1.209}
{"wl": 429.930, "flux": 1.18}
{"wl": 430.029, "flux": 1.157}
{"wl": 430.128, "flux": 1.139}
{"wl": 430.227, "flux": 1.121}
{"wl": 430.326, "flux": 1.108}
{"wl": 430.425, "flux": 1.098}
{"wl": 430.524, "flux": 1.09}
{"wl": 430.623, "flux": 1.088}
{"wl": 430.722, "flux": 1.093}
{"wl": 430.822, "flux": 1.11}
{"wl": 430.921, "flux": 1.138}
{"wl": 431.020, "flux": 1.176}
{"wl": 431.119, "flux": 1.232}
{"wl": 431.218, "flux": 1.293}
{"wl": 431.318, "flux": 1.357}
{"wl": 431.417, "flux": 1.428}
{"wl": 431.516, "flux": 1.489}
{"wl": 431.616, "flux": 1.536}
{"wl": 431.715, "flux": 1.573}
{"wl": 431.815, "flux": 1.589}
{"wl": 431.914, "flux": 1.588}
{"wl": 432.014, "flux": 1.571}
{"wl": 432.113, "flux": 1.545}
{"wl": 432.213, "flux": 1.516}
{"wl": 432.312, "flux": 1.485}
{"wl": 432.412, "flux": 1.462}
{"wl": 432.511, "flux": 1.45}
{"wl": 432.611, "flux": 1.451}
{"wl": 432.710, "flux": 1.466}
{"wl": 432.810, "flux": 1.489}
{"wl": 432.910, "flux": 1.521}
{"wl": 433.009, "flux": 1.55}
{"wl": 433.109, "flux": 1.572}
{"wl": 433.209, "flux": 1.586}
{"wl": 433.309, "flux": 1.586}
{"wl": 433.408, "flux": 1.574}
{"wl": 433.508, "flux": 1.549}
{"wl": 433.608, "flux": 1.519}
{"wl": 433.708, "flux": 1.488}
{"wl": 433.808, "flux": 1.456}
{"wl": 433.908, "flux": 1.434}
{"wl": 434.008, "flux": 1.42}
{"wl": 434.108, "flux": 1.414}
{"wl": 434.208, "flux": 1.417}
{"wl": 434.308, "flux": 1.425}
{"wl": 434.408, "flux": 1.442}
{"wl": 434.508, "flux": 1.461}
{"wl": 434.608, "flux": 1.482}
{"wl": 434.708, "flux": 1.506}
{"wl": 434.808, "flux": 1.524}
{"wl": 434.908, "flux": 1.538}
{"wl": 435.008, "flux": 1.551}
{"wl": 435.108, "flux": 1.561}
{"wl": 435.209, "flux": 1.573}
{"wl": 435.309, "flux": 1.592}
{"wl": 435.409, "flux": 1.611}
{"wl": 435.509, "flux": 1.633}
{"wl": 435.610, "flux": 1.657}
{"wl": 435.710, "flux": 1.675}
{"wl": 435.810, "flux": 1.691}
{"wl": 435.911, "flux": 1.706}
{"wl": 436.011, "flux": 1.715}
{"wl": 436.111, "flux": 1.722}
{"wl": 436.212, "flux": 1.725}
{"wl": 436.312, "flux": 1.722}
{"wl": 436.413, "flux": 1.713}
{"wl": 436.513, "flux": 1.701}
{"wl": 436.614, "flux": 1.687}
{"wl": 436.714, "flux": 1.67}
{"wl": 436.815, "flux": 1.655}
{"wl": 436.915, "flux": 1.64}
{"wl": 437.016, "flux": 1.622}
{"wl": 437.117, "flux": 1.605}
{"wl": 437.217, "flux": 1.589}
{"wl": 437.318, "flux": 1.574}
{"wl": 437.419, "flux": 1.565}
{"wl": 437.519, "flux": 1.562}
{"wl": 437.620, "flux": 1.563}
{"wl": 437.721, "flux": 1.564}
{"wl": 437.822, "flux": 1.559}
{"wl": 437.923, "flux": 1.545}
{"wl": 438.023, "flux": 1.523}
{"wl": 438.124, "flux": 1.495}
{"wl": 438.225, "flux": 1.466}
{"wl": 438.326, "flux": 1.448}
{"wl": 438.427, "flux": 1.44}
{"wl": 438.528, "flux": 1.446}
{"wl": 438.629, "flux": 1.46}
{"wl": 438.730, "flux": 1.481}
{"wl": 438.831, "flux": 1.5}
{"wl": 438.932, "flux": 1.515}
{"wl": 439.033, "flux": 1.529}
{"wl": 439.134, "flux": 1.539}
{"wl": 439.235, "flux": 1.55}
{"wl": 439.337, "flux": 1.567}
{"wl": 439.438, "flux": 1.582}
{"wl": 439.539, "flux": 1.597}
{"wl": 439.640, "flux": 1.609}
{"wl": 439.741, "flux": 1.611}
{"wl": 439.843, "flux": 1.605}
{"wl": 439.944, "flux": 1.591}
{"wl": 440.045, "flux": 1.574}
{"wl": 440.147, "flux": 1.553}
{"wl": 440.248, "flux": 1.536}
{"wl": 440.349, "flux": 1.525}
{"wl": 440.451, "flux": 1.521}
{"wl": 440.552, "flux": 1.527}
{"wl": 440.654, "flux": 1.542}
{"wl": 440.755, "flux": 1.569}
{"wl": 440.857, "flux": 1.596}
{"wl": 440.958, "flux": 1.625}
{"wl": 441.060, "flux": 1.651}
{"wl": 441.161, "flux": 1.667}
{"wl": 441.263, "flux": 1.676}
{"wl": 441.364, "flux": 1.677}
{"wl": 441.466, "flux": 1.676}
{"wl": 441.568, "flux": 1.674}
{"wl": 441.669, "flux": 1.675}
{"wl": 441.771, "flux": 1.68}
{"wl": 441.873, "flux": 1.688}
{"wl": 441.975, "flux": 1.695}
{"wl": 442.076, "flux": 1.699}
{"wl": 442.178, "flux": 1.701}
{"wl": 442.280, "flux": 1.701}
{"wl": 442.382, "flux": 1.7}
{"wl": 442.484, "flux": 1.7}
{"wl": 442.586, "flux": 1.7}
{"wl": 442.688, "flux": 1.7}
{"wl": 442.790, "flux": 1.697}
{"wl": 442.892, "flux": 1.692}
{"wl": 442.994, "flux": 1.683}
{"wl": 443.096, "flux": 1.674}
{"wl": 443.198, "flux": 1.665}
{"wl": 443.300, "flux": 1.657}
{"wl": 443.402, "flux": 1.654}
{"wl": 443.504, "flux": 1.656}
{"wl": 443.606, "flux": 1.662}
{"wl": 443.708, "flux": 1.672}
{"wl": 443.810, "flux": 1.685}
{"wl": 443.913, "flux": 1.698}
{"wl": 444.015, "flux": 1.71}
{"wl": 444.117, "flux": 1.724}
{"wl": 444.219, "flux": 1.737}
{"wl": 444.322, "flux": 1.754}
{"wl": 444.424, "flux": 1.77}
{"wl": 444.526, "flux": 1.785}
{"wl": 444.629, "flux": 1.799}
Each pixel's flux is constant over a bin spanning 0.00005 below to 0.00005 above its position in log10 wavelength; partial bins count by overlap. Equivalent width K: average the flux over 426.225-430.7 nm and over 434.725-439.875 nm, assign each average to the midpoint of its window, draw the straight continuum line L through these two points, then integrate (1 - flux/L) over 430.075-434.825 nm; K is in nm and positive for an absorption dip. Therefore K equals 0.170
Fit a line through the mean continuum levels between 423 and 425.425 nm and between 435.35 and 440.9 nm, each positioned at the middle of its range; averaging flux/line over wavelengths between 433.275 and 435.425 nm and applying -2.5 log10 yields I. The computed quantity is 0.04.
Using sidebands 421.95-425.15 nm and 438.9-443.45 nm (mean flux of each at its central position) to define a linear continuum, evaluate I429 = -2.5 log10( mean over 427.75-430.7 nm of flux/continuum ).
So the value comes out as 0.15 mag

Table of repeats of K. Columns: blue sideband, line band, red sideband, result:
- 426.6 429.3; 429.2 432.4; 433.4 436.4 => 0.38 nm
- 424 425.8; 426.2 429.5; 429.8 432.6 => -0.03 nm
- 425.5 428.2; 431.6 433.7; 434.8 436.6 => 0.07 nm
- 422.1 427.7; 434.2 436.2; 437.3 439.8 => -0.09 nm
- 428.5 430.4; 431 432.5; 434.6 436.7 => -0.05 nm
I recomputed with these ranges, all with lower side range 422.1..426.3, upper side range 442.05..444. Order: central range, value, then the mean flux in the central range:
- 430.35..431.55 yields 0.26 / 1.21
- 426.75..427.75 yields 0.07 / 1.4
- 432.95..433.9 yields 0.02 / 1.54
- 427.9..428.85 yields 0.04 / 1.45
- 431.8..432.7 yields 0.03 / 1.51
